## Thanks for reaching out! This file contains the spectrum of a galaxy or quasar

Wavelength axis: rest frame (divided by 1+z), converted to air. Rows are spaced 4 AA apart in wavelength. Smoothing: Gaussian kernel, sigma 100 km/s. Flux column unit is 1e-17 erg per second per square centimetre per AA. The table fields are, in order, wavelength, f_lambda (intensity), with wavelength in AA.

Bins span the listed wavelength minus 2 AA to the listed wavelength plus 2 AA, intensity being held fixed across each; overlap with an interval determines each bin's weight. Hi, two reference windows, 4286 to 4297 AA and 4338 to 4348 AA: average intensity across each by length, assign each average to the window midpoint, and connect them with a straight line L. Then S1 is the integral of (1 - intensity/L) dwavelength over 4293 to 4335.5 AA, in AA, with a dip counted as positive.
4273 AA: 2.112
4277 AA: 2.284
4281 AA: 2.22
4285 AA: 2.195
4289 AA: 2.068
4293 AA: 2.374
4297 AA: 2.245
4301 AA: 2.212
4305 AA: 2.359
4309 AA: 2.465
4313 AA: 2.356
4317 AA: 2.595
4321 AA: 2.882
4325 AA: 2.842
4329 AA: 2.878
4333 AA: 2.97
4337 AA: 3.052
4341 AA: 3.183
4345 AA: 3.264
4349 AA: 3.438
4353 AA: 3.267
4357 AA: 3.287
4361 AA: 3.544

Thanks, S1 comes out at 1.47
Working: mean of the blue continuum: 2.22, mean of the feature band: 2.58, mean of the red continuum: 3.23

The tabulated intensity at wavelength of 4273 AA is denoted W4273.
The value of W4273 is 2.112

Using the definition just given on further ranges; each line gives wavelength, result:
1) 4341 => 3.183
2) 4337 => 3.052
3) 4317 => 2.595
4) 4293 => 2.374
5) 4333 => 2.97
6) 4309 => 2.465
